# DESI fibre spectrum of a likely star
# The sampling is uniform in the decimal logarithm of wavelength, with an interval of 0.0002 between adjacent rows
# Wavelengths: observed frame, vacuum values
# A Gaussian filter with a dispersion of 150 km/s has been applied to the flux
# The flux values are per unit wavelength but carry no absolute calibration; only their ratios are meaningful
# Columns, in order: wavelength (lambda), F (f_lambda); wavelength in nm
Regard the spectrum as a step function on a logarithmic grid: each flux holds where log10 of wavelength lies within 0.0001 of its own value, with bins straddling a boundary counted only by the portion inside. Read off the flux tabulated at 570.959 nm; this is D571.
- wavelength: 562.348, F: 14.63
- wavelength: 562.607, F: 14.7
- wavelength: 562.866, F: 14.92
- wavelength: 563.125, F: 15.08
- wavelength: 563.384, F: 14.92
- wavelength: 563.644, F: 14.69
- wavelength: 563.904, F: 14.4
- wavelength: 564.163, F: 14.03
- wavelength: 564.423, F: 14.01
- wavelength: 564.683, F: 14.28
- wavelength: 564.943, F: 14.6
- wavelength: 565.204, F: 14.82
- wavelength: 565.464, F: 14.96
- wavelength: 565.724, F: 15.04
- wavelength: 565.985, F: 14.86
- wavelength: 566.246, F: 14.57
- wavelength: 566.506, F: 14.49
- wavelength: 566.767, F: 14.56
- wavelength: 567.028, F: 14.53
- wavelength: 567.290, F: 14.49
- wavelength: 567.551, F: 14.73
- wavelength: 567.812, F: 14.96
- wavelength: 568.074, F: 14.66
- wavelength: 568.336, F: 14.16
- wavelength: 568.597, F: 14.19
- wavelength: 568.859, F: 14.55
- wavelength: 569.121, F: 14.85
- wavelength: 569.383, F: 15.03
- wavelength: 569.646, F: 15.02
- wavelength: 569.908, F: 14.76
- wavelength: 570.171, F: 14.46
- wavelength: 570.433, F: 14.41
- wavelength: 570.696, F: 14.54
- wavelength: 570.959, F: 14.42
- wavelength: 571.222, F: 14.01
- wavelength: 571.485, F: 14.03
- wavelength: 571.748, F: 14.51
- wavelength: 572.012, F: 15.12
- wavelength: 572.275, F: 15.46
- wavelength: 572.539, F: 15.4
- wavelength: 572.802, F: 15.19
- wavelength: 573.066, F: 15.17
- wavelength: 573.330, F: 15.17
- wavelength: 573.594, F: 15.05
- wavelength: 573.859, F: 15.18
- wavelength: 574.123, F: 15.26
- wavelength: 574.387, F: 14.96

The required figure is 14.42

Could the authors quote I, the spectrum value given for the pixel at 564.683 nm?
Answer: 14.28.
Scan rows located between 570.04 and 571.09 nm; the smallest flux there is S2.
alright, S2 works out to 14.41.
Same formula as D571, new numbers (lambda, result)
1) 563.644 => 14.69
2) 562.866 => 14.92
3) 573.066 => 15.17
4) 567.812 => 14.96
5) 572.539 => 15.4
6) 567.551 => 14.73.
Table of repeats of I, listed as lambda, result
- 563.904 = 14.4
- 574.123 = 15.26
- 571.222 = 14.01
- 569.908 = 14.76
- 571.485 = 14.03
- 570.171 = 14.46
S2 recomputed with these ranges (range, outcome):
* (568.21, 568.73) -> 14.16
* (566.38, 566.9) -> 14.49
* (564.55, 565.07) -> 14.28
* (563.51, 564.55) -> 14.01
